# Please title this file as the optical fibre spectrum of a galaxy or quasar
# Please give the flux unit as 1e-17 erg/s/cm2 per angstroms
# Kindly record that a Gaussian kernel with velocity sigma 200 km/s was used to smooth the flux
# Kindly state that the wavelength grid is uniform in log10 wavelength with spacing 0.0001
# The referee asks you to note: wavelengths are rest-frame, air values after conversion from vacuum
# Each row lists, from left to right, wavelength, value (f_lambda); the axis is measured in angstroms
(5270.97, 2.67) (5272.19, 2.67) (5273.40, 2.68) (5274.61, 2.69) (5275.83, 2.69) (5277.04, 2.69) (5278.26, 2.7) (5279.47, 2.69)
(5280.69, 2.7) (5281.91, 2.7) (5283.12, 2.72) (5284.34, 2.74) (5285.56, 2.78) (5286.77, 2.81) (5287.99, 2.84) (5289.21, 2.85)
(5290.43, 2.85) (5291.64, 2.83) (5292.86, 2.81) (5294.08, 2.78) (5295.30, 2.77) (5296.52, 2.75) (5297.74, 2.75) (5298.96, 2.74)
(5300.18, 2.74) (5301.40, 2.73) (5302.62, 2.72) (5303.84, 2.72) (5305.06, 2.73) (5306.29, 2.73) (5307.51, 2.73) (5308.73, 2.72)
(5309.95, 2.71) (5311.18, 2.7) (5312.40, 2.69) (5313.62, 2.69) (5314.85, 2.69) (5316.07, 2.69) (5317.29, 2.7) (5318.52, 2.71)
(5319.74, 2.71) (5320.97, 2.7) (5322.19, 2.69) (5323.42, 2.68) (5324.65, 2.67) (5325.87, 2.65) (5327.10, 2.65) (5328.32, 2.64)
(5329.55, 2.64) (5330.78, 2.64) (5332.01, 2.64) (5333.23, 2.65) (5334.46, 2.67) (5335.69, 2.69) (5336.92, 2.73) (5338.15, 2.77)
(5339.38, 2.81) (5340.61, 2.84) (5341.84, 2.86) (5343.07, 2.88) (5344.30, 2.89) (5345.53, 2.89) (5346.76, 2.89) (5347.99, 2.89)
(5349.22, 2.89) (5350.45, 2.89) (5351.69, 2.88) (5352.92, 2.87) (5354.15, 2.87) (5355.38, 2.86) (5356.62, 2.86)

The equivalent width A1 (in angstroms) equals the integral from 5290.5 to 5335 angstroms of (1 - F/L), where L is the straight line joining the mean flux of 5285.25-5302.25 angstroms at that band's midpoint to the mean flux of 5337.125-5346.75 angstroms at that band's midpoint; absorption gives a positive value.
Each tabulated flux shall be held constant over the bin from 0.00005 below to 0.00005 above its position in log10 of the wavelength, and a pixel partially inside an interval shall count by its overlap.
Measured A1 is 1.61 angstroms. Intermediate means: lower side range 2.79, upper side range 2.85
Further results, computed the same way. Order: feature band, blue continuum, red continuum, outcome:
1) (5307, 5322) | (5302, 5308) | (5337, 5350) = 0.3 angstroms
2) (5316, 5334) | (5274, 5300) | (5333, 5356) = 0.9 angstroms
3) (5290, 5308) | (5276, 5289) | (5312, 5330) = -0.3 angstroms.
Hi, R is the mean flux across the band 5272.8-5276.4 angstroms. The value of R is 2.69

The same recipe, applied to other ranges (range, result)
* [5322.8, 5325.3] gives 2.67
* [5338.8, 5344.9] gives 2.86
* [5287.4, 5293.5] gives 2.84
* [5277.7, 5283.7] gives 2.7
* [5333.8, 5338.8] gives 2.71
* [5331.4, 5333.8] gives 2.65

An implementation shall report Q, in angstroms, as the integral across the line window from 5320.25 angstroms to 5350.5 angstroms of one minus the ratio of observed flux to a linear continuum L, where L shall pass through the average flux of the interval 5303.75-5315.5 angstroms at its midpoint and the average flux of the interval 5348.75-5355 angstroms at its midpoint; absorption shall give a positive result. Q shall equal 0.7 angstroms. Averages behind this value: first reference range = 2.71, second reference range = 2.88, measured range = 2.75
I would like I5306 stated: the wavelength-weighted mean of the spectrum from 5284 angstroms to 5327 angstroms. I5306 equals 2.74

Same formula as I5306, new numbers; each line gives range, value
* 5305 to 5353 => 2.74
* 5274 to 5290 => 2.74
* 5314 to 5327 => 2.69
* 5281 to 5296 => 2.79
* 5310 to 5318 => 2.69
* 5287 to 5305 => 2.78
